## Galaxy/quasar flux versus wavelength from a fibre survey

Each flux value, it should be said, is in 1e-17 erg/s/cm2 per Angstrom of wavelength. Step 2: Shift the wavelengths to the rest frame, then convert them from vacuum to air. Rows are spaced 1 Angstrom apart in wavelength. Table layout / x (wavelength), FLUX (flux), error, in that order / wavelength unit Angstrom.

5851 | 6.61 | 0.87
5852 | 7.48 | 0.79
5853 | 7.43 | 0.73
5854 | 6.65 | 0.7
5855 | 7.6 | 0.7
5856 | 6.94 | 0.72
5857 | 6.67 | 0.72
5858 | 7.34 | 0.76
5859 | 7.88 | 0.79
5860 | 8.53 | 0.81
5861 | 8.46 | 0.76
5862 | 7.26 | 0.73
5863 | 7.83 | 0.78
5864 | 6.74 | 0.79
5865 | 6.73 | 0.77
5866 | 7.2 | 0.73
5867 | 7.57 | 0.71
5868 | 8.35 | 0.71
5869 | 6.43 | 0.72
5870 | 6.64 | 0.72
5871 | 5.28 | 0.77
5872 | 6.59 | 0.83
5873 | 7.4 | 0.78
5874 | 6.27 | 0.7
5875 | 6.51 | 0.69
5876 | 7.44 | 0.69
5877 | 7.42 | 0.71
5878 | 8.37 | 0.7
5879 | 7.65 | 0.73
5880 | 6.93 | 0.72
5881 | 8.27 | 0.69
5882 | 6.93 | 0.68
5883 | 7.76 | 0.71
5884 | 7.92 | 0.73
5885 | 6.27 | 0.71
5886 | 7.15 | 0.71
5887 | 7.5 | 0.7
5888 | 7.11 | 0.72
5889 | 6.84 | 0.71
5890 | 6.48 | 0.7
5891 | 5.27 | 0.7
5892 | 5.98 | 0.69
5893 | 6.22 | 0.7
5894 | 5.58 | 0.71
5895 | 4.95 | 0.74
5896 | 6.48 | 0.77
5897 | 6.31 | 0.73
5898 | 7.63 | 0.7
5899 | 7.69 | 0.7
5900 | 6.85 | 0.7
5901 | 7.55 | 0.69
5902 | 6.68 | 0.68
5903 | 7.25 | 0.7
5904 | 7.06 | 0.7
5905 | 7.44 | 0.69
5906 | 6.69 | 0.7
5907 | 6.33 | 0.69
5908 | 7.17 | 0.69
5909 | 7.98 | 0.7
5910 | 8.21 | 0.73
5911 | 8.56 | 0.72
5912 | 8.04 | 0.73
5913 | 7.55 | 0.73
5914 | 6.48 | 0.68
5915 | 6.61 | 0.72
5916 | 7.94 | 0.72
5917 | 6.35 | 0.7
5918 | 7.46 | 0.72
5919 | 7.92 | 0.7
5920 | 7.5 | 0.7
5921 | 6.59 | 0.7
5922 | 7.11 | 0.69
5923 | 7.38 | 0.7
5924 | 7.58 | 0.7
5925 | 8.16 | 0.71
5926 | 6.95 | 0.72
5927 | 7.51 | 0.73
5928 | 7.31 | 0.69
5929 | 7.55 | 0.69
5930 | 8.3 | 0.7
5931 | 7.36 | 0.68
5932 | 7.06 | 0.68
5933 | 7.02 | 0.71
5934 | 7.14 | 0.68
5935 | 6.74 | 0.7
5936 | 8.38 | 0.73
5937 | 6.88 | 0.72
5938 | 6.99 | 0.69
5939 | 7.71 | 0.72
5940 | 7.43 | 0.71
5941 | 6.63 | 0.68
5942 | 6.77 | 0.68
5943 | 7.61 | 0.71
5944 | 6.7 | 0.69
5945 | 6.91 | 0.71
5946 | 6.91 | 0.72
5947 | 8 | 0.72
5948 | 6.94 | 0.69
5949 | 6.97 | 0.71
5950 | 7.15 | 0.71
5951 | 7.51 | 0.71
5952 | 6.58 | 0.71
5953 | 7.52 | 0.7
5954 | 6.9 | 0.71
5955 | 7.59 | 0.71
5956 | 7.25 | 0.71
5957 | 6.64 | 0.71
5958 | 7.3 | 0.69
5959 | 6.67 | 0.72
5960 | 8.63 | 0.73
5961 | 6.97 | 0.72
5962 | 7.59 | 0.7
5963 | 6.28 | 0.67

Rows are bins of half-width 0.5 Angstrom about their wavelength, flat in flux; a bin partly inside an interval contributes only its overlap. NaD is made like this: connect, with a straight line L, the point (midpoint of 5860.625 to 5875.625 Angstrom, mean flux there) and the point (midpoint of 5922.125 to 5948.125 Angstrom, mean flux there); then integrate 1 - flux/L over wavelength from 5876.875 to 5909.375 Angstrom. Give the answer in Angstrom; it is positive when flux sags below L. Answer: 0.8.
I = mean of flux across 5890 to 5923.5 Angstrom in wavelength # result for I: 6.99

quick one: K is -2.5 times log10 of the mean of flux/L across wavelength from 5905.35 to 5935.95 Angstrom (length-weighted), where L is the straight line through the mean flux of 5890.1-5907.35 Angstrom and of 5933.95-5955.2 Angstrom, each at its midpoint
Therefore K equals -0.08 mag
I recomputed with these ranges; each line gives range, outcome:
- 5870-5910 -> 6.92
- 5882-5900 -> 6.67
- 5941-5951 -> 7.1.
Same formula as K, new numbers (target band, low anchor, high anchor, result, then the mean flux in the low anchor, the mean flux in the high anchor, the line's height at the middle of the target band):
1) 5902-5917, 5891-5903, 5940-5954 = -0.103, 6.52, 7.1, 6.66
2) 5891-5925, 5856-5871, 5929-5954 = 0.031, 7.32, 7.22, 7.26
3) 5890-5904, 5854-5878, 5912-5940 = 0.118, 7.19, 7.33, 7.26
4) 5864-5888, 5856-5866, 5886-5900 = -0.023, 7.45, 6.5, 7.01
